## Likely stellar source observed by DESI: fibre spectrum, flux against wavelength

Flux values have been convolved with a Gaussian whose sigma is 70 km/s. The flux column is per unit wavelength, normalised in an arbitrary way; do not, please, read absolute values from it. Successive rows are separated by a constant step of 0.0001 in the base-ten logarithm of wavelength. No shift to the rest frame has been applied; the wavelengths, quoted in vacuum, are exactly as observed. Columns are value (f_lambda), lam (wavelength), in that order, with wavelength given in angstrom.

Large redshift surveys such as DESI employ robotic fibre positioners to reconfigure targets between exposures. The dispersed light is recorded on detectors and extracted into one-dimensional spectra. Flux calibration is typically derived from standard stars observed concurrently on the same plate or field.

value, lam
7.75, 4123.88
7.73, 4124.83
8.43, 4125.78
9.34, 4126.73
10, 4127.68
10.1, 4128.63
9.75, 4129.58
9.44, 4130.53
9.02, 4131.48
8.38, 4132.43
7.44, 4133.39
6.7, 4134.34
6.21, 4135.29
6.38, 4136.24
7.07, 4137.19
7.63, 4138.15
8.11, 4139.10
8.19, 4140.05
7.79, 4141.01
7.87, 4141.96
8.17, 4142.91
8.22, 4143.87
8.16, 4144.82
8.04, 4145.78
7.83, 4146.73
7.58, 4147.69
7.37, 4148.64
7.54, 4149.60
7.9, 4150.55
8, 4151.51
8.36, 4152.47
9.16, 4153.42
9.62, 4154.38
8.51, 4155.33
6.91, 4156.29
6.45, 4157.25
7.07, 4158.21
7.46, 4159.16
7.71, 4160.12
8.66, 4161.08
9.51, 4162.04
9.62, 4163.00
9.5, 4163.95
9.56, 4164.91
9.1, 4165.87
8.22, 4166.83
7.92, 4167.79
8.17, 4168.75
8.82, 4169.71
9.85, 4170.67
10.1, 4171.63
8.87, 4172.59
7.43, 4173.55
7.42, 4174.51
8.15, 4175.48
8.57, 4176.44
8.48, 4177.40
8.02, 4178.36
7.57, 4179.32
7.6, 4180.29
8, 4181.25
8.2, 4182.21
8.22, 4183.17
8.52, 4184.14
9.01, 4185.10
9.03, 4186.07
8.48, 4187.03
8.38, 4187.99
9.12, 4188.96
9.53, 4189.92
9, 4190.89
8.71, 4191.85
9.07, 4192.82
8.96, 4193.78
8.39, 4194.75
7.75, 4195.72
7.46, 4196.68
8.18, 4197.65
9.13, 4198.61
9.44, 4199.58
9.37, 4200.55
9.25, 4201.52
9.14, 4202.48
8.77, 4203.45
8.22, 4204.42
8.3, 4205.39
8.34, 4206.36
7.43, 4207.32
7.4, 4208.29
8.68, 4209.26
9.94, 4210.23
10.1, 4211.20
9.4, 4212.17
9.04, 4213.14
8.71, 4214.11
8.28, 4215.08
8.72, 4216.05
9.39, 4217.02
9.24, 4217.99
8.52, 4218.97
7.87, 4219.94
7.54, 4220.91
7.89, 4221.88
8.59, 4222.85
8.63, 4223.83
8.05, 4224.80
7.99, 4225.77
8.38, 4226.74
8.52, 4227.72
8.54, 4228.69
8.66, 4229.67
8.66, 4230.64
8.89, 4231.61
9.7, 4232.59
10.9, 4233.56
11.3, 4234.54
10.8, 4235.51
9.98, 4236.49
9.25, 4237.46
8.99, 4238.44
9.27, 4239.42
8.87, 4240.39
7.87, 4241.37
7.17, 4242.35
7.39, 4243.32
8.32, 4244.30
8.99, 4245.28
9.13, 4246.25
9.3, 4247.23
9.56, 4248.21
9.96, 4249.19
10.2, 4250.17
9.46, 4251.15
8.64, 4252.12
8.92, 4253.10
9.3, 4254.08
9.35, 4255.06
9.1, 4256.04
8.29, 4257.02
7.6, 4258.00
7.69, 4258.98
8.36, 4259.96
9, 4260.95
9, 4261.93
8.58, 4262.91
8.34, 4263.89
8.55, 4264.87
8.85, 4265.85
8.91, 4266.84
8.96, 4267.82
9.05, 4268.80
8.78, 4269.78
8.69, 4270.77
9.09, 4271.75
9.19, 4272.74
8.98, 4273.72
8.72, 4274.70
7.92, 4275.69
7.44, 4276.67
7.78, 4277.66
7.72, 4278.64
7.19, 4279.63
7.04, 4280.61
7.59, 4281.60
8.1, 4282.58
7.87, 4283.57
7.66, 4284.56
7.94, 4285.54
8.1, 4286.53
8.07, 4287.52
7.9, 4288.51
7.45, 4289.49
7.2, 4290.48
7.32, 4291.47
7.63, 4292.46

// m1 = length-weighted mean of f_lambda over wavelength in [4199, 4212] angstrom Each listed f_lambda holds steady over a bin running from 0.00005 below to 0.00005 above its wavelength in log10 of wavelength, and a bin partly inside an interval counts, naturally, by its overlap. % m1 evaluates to 8.81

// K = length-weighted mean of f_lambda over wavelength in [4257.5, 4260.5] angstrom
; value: 7.88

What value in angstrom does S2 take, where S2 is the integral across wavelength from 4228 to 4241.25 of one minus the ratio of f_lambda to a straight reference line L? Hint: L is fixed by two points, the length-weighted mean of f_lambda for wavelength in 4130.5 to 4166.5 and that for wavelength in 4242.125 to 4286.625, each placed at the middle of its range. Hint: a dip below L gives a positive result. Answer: -1.7 angstrom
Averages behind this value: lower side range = 8.04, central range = 9.46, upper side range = 8.53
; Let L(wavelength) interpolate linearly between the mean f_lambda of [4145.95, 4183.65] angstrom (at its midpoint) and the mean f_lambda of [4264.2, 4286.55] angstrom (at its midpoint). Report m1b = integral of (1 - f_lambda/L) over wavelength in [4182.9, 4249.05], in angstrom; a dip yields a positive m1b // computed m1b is -4.2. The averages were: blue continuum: 8.28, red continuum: 8.27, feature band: 8.8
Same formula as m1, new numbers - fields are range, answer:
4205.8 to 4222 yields 8.63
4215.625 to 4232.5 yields 8.5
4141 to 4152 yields 7.87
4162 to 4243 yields 8.73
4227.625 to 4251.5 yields 9.2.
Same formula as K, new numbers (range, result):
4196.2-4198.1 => 7.81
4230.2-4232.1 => 8.78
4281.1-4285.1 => 7.81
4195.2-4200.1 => 8.4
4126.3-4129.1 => 9.82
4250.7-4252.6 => 9.09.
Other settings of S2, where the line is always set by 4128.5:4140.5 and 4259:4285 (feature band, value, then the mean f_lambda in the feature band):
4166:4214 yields -2.8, 8.6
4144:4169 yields -0.6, 8.23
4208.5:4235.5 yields -2.3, 8.91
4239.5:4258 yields -1.3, 8.86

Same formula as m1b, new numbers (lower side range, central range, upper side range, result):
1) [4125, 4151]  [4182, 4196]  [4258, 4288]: -0.9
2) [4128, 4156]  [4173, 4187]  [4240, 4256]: 0.4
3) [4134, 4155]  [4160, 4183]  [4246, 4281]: -1.5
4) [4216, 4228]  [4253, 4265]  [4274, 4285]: -0.9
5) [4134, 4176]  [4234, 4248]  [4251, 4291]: -1.3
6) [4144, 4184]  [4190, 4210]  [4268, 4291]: -0.9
